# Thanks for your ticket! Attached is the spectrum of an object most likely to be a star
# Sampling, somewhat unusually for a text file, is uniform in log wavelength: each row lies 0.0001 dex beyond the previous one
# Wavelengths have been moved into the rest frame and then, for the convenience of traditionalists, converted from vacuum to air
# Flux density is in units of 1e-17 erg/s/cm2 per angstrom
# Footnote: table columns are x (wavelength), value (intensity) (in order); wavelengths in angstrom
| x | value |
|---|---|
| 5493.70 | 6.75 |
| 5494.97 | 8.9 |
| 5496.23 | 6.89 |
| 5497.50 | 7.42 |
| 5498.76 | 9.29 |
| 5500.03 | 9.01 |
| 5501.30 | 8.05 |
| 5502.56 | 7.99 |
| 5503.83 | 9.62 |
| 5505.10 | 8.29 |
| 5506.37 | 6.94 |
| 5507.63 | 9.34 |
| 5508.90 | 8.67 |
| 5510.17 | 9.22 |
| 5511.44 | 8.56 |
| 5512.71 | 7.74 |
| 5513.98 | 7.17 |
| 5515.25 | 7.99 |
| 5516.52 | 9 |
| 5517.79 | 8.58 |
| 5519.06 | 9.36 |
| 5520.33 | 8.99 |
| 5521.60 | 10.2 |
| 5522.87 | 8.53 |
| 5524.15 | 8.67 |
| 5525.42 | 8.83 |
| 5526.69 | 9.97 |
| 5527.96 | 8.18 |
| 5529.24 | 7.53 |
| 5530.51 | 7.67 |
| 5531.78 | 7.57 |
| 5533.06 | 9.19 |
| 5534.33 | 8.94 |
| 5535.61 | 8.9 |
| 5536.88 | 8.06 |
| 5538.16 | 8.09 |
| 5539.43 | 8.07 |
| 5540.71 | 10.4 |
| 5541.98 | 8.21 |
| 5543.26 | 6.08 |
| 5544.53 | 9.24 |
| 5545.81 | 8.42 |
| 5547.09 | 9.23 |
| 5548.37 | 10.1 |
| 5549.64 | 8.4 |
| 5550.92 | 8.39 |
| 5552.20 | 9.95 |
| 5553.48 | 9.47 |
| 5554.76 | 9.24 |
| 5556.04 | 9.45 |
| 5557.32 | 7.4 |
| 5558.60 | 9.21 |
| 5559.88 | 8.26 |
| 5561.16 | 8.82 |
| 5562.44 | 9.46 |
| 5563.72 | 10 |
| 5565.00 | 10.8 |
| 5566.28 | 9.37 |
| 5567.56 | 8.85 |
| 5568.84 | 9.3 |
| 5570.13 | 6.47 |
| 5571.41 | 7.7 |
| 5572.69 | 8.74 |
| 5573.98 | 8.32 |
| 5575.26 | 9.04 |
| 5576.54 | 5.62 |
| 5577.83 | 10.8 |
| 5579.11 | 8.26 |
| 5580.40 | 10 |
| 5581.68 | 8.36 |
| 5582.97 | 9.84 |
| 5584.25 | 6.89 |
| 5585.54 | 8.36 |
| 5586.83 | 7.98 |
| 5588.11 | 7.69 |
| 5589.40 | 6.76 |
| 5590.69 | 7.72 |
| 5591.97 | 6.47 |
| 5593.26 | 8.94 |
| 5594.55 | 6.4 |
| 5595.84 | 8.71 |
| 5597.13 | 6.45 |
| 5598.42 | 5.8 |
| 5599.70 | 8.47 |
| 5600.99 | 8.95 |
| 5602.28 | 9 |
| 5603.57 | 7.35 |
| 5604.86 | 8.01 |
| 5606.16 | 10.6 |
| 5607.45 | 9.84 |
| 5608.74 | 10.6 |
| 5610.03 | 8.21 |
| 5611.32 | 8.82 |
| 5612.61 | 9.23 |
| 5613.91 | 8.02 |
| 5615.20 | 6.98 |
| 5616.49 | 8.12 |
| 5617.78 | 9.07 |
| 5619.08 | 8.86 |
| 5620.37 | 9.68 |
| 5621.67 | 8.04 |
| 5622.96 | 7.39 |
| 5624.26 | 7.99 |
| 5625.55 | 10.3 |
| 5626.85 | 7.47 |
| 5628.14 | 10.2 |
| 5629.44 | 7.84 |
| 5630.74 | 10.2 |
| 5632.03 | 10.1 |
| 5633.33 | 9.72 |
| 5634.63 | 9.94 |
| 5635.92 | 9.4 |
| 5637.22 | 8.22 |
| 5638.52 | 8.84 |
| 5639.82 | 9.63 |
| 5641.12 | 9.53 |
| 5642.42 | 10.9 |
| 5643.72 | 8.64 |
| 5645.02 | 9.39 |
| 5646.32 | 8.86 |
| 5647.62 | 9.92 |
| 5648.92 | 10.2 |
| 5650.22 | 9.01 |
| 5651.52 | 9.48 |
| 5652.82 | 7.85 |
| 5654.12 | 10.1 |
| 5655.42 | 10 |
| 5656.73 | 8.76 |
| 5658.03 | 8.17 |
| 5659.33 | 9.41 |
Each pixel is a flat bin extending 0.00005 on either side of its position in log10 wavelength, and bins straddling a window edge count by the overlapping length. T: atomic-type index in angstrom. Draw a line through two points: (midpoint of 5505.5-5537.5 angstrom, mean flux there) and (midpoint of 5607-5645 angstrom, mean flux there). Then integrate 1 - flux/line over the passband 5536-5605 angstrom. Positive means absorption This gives 2.6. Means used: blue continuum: 8.55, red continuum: 9.03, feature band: 8.44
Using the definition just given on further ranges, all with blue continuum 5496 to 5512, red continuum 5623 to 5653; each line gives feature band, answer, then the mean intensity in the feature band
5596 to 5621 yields 1.54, 8.53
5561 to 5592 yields 1.36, 8.5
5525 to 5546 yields 0.51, 8.43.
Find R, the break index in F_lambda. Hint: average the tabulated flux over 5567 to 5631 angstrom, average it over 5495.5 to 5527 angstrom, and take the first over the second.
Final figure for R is 0.98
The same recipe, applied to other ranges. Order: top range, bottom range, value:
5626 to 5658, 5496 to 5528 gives 1.09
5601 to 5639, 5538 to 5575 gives 1.01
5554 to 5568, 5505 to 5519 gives 1.10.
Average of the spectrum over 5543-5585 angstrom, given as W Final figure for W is 8.8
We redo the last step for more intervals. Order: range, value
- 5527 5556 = 8.64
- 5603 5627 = 8.69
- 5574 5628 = 8.34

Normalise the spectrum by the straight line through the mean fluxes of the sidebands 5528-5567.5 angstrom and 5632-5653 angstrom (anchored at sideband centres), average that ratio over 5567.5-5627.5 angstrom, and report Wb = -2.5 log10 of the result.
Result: 0.10 mag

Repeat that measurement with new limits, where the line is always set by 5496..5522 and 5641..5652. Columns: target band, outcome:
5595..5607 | 0.133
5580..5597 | 0.150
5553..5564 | -0.014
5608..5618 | 0.080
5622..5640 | 0.044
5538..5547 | 0.041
